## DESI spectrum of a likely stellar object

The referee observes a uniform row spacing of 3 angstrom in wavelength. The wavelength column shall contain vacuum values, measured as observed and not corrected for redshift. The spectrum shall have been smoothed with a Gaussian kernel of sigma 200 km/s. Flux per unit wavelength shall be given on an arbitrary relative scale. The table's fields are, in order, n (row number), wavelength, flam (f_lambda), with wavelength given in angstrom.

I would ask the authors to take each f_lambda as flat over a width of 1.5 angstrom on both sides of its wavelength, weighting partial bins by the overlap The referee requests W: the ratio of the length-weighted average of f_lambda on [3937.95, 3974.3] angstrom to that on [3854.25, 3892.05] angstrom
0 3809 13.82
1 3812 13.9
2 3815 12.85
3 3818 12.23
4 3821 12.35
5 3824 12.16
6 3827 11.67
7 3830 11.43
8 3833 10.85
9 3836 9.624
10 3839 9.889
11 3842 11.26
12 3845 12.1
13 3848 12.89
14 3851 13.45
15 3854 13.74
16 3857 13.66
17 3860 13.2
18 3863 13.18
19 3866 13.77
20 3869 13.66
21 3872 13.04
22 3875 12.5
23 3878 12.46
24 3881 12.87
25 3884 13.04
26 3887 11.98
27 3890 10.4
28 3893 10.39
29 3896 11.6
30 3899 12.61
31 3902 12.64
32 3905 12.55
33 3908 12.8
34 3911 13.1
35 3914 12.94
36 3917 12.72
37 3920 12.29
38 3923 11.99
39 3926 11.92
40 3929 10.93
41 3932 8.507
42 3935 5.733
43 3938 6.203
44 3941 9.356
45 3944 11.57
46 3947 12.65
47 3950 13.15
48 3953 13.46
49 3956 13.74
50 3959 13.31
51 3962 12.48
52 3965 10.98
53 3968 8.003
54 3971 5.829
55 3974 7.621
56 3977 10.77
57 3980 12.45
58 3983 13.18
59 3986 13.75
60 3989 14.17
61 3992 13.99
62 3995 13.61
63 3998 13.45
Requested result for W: 0.9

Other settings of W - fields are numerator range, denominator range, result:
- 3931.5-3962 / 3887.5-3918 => 0.90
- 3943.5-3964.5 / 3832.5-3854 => 1.11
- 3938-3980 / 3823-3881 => 0.88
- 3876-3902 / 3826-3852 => 1.05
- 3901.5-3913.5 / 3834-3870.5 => 1.02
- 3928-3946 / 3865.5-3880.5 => 0.67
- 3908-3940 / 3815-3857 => 0.90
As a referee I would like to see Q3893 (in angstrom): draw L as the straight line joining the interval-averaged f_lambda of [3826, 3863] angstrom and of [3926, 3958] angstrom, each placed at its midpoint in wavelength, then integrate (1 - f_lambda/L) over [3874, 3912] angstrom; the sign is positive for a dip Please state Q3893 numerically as -2.9 angstrom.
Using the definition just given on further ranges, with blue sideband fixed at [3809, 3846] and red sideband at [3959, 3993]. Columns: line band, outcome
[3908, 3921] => -1.49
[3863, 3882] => -2.37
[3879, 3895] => -0.26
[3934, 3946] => 3.03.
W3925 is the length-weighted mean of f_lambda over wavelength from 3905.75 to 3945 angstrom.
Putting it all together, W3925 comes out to 10.8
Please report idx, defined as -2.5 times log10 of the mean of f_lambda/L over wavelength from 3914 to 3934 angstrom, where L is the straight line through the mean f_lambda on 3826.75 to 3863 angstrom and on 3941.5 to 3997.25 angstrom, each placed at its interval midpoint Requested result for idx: 0.05 mag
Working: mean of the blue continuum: 12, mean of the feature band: 11.4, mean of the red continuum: 11.9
